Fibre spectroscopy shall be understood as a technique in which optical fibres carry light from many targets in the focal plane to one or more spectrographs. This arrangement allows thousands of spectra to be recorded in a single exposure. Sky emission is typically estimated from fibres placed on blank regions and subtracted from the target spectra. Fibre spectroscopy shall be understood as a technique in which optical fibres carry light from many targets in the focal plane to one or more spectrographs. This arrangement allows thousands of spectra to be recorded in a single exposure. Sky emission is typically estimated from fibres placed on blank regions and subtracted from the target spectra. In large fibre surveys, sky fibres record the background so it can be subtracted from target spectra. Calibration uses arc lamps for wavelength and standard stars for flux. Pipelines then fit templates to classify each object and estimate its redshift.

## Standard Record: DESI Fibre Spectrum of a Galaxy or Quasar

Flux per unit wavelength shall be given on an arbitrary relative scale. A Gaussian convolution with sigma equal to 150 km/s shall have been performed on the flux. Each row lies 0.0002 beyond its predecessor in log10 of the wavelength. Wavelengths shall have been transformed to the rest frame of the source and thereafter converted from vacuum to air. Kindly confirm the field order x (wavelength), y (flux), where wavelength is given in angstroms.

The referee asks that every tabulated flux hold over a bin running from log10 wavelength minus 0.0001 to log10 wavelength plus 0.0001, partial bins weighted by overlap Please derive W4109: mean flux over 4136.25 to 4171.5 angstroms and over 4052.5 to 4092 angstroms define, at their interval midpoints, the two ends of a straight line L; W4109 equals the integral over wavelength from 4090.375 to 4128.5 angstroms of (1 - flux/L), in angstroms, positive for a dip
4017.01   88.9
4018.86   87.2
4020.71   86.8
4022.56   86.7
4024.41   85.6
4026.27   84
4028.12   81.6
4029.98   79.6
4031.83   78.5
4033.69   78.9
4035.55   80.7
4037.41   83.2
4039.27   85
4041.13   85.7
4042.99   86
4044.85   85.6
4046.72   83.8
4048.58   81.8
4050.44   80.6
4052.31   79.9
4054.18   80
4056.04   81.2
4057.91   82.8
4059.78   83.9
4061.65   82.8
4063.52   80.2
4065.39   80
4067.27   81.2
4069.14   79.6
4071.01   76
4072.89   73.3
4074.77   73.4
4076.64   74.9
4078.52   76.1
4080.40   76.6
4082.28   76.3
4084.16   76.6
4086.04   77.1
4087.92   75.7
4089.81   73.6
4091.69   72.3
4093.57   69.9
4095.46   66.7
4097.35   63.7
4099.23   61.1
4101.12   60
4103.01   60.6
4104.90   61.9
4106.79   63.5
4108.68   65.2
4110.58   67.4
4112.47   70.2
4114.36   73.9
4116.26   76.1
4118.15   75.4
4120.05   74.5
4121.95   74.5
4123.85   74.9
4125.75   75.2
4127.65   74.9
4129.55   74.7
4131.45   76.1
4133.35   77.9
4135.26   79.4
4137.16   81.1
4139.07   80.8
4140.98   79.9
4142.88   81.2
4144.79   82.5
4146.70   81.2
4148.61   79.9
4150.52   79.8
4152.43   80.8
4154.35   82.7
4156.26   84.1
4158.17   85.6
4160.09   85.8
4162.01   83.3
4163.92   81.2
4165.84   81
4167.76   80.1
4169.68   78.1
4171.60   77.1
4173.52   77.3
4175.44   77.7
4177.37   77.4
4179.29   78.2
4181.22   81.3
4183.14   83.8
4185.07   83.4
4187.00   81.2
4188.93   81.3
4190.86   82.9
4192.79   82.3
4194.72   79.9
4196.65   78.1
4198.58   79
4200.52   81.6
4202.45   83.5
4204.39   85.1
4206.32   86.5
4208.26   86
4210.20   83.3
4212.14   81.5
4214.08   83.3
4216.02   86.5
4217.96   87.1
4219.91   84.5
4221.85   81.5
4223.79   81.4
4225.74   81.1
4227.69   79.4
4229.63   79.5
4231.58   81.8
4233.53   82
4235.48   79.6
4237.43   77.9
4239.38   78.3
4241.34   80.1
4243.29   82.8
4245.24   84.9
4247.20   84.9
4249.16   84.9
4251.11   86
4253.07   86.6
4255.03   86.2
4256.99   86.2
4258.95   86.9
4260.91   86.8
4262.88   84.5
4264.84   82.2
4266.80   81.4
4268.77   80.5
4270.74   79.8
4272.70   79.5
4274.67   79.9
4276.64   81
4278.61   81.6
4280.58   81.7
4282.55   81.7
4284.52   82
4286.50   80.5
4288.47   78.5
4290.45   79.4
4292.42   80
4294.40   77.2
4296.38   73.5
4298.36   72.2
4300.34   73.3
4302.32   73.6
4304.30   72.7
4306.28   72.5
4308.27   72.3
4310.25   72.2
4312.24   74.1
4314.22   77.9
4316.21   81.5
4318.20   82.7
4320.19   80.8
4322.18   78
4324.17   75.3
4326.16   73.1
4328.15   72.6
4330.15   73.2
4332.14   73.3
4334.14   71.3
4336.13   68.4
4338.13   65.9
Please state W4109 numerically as 5.00 angstroms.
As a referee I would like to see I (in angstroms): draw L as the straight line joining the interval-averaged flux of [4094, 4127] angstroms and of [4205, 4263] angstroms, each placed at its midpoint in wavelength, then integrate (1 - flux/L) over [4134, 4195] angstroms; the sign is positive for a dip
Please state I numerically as -4.9 angstroms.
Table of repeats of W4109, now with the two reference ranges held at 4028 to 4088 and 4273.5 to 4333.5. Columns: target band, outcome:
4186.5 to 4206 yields -0.85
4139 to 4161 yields -0.90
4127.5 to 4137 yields 0.23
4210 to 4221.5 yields -0.93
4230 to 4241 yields -0.30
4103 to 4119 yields 2.15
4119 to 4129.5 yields 0.58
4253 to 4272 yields -1.59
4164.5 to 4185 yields -0.24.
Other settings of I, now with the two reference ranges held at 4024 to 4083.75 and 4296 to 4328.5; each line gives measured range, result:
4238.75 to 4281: -3.7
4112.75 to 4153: 0.6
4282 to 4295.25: -0.7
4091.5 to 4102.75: 2.1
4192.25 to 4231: -2.6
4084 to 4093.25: 0.6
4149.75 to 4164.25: -0.9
